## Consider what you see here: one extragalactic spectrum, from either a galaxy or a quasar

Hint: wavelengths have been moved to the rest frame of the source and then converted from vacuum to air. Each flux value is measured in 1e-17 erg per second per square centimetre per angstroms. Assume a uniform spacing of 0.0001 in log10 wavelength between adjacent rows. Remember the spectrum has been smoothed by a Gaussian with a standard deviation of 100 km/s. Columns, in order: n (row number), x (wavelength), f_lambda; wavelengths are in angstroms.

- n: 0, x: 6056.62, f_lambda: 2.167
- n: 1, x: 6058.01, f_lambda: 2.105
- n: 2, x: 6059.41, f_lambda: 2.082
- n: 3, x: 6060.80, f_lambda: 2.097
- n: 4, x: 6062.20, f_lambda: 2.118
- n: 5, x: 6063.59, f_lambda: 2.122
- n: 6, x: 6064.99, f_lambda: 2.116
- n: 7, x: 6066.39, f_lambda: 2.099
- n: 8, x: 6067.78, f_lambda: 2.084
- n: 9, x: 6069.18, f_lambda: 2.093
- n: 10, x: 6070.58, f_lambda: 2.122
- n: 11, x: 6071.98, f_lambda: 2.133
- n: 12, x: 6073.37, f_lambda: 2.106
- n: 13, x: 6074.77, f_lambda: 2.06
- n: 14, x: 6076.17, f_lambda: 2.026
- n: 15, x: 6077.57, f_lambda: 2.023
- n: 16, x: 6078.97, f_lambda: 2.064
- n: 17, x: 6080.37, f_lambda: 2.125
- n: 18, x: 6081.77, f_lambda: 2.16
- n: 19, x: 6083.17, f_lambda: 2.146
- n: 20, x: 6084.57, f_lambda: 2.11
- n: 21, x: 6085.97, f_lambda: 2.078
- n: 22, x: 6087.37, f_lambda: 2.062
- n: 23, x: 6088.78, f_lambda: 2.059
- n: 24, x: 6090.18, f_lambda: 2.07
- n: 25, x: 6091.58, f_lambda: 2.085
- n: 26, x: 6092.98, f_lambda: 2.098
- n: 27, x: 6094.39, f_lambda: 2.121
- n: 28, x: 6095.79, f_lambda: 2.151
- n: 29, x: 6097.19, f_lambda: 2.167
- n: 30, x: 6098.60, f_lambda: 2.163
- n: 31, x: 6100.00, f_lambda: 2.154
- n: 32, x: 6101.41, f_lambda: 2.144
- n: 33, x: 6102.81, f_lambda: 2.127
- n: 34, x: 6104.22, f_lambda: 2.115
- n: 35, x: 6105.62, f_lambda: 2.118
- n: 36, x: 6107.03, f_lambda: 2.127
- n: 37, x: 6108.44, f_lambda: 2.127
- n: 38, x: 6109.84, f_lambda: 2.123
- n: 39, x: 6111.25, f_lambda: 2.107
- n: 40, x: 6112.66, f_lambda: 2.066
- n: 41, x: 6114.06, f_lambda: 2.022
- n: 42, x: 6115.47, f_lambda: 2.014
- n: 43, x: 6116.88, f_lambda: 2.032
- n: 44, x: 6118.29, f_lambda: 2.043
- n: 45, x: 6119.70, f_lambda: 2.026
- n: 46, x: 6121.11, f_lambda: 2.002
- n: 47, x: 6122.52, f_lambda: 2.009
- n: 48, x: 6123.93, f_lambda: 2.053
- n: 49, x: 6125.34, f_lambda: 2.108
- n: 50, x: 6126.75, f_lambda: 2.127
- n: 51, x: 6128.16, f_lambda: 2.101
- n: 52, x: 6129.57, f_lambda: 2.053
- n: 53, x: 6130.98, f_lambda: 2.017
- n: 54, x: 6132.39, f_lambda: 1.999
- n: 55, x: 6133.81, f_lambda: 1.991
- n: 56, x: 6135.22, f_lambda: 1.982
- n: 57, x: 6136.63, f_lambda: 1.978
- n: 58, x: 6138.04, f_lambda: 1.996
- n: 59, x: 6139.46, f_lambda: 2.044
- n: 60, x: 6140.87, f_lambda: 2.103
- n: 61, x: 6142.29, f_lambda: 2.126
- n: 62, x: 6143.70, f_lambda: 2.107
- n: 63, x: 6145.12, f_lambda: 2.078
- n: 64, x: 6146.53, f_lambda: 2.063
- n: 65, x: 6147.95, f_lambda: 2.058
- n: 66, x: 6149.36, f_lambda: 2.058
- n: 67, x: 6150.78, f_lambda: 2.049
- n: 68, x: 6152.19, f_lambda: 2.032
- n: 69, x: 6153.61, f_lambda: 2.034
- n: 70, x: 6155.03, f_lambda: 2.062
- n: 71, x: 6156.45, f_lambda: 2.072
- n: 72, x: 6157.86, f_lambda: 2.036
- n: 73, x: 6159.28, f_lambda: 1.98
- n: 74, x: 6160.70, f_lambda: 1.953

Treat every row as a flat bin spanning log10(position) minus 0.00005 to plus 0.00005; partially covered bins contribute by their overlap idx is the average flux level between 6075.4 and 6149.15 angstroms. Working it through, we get 2.08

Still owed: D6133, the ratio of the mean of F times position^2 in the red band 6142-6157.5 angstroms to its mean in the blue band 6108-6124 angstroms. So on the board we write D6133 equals 1.0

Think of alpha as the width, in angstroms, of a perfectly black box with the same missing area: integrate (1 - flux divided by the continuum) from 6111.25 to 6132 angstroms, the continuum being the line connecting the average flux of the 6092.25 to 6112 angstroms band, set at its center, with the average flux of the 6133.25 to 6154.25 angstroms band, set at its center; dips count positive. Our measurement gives 0.4 angstroms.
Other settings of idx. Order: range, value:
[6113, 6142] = 2.04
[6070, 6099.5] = 2.1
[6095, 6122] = 2.1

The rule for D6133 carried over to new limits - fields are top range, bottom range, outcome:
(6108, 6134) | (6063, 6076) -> 0.99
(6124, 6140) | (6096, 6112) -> 0.96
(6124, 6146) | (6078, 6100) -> 0.99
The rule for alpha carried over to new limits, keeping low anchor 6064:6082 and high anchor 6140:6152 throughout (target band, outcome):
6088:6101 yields -0.2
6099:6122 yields 0.0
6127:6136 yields 0.2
